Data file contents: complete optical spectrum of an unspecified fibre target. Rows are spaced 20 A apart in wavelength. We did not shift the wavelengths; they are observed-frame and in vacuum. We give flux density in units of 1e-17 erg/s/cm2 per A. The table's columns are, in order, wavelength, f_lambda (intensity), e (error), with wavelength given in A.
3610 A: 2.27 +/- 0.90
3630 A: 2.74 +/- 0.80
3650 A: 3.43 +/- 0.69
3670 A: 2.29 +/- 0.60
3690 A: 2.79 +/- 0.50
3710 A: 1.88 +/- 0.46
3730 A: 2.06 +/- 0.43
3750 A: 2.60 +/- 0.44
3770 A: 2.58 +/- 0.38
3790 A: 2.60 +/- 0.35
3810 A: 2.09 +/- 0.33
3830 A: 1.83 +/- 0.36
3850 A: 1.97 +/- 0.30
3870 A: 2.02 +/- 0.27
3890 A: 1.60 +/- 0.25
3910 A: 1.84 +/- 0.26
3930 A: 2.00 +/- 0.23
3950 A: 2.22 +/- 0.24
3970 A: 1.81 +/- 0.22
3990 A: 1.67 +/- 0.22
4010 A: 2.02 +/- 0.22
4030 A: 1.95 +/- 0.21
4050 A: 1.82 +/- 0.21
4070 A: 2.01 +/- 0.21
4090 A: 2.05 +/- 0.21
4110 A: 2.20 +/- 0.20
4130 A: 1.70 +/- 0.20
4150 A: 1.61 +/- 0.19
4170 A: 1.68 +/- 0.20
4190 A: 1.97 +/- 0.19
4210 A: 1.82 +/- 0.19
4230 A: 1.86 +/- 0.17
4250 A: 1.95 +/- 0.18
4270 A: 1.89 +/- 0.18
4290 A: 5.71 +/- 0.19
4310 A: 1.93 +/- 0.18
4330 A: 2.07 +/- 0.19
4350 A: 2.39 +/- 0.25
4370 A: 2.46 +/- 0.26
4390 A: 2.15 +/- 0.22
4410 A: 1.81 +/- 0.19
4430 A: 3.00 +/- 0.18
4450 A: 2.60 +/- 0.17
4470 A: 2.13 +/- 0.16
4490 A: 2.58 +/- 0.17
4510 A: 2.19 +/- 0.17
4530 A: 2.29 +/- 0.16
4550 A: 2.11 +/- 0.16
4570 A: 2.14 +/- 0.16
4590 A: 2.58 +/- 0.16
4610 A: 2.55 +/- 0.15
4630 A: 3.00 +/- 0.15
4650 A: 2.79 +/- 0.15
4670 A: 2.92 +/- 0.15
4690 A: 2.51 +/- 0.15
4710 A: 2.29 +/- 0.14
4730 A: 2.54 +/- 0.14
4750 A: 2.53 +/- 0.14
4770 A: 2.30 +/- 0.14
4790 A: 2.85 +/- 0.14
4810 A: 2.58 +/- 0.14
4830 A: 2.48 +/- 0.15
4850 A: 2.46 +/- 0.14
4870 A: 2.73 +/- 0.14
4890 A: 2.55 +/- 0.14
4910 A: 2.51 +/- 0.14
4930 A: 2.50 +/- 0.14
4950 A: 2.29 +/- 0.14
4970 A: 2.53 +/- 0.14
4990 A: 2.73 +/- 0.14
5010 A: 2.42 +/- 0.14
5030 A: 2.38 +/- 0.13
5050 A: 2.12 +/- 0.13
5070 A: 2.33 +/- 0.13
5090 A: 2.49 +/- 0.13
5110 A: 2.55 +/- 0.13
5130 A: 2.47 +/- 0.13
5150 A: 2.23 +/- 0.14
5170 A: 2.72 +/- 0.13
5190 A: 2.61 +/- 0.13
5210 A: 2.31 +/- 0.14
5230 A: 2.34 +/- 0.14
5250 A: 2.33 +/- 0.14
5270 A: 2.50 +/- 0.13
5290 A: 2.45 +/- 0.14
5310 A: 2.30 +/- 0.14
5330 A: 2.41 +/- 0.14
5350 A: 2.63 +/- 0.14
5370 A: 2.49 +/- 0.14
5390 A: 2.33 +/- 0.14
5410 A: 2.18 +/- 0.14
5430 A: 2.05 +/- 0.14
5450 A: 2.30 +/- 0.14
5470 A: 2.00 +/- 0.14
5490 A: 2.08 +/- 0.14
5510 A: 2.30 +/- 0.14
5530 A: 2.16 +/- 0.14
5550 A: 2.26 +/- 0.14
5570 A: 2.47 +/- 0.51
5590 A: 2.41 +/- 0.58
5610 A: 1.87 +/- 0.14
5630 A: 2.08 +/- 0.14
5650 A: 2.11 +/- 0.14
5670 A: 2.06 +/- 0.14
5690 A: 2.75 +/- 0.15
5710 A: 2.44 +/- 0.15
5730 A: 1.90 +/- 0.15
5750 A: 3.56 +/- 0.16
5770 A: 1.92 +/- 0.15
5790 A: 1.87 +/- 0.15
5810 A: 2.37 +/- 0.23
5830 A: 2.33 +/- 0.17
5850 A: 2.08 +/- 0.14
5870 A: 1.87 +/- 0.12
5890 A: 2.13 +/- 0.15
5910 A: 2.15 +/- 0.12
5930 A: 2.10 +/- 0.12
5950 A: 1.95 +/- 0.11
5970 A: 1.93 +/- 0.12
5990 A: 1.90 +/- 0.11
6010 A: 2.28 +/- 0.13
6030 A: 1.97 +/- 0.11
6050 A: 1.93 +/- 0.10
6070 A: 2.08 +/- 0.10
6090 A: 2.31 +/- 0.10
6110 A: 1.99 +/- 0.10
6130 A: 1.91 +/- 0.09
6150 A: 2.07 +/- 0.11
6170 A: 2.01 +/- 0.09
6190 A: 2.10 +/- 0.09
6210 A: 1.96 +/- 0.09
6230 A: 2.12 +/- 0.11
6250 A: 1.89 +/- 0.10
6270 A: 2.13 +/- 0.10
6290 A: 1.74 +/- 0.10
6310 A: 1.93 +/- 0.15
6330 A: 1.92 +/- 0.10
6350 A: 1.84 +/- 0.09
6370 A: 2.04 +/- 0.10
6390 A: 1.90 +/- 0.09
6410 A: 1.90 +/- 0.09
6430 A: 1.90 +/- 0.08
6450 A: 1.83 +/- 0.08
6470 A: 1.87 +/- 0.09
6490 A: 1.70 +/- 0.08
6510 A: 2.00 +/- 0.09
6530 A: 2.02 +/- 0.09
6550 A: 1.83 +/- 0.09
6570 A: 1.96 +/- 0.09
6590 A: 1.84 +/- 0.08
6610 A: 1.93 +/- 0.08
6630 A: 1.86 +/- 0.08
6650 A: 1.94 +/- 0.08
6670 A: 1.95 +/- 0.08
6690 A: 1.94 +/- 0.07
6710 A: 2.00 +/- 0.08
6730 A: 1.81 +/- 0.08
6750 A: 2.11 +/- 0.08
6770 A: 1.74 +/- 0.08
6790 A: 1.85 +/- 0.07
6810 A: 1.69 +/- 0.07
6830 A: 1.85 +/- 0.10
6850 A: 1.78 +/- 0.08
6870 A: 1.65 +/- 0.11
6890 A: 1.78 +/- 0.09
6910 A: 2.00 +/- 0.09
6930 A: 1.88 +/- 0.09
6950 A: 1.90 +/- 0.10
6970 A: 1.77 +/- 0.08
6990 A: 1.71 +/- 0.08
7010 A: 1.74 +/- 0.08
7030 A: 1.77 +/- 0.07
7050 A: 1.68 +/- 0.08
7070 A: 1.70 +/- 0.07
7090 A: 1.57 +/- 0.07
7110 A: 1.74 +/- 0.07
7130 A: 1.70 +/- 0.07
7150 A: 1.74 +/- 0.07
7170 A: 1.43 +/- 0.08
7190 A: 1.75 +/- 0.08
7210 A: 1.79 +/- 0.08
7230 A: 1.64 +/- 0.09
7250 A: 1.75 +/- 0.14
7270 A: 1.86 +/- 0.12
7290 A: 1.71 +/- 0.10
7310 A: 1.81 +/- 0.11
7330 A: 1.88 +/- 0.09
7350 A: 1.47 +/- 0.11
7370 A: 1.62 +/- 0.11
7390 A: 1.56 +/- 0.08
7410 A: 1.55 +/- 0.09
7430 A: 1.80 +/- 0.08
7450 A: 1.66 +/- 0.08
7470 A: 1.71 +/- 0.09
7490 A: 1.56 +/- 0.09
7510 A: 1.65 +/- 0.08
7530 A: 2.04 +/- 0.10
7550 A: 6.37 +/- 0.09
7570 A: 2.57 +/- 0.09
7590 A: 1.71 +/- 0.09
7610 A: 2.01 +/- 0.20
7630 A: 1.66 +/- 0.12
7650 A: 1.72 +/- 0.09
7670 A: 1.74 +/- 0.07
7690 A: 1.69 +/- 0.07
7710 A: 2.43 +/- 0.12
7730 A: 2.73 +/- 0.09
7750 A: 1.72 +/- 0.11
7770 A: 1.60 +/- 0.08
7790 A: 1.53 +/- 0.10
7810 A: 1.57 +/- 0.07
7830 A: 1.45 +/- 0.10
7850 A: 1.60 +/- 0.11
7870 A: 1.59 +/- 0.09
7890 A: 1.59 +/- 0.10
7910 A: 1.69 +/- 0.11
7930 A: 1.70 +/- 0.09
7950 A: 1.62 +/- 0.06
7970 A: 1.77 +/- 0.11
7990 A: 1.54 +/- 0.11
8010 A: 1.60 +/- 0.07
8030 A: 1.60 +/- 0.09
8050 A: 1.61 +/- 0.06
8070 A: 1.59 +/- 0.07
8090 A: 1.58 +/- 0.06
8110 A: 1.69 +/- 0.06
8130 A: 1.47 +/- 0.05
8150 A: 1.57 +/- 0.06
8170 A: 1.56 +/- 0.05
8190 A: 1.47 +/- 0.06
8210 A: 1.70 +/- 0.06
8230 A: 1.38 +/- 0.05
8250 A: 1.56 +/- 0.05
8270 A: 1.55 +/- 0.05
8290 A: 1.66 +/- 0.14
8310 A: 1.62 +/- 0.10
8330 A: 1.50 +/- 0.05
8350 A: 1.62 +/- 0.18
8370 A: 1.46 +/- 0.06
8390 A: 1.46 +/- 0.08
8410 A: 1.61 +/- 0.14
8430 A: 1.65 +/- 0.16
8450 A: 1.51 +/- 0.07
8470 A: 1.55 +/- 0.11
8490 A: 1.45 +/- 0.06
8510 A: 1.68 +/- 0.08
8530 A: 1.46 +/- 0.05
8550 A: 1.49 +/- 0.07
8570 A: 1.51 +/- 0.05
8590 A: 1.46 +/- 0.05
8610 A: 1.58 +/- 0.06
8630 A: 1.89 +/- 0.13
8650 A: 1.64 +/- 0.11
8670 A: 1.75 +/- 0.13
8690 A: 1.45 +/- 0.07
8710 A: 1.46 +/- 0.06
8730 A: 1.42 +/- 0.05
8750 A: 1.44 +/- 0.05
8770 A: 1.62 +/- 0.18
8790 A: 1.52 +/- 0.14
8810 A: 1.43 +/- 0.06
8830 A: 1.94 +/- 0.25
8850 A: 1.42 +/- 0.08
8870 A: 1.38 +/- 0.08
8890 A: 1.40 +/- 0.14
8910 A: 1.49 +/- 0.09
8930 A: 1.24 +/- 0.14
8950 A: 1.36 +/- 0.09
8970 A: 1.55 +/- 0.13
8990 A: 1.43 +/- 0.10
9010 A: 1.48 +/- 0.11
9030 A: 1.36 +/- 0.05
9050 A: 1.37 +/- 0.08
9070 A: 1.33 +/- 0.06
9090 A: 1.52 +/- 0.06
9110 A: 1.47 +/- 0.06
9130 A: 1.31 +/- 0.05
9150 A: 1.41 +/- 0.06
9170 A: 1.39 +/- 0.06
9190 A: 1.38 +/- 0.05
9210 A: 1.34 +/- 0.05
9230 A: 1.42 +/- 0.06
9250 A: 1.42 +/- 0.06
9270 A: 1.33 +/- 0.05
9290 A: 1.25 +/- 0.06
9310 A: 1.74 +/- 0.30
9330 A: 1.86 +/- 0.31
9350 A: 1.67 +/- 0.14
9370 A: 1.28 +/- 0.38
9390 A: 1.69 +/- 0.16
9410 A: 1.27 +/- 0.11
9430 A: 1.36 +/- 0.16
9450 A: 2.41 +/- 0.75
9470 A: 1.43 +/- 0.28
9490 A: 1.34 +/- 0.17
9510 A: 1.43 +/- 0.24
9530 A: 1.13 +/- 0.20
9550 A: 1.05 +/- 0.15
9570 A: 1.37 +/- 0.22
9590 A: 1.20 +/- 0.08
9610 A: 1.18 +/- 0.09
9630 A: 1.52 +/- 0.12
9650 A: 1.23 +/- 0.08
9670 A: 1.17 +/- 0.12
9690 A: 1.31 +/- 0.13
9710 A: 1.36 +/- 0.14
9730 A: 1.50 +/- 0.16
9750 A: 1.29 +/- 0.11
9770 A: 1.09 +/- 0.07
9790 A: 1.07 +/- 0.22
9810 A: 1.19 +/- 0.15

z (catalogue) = 0.15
